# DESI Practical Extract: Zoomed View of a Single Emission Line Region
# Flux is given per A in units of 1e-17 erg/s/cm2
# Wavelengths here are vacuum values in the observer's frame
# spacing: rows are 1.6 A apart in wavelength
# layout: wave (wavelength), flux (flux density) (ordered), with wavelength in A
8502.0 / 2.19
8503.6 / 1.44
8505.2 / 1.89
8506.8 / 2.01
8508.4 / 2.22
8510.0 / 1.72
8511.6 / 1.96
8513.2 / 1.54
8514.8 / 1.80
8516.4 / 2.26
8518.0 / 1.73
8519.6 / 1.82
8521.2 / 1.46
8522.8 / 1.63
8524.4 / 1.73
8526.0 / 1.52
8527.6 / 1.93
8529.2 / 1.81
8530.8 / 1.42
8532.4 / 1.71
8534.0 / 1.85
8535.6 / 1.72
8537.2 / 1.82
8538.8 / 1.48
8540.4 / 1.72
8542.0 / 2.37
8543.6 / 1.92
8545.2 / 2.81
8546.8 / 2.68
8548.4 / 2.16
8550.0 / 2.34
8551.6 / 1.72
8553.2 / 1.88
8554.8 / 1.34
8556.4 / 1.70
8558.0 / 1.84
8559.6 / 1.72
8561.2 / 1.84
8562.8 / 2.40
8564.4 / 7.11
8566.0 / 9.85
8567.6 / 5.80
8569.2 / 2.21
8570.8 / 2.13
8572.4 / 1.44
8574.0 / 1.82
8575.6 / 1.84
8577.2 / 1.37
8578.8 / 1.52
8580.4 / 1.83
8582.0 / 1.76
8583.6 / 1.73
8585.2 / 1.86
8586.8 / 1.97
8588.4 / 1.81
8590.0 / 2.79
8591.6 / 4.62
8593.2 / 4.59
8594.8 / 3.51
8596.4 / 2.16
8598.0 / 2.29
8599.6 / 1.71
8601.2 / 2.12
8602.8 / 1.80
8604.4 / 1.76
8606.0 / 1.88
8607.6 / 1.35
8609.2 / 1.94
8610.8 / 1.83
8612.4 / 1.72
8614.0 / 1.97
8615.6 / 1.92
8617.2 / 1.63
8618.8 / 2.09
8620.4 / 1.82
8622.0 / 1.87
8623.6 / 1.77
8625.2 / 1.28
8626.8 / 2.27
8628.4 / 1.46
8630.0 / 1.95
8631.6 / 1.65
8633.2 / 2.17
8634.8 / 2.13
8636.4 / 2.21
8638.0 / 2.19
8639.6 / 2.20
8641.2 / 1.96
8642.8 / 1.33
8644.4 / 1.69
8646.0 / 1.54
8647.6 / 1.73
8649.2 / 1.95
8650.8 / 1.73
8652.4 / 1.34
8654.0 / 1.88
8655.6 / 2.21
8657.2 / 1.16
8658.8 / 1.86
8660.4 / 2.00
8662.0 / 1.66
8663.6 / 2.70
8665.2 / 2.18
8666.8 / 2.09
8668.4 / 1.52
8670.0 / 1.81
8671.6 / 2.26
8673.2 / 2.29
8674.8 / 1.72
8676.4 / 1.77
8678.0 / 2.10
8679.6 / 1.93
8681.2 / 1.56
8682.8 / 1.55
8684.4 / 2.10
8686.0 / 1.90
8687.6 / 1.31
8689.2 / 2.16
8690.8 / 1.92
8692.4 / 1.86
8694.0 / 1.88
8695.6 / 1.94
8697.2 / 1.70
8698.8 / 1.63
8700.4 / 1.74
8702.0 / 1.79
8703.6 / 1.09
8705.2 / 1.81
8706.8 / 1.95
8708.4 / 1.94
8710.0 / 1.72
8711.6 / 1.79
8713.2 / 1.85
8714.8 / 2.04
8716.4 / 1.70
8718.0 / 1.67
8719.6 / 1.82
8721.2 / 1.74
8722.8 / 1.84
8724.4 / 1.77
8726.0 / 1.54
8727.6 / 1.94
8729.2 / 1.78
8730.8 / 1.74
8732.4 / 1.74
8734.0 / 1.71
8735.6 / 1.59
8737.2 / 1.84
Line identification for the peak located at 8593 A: [N II]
